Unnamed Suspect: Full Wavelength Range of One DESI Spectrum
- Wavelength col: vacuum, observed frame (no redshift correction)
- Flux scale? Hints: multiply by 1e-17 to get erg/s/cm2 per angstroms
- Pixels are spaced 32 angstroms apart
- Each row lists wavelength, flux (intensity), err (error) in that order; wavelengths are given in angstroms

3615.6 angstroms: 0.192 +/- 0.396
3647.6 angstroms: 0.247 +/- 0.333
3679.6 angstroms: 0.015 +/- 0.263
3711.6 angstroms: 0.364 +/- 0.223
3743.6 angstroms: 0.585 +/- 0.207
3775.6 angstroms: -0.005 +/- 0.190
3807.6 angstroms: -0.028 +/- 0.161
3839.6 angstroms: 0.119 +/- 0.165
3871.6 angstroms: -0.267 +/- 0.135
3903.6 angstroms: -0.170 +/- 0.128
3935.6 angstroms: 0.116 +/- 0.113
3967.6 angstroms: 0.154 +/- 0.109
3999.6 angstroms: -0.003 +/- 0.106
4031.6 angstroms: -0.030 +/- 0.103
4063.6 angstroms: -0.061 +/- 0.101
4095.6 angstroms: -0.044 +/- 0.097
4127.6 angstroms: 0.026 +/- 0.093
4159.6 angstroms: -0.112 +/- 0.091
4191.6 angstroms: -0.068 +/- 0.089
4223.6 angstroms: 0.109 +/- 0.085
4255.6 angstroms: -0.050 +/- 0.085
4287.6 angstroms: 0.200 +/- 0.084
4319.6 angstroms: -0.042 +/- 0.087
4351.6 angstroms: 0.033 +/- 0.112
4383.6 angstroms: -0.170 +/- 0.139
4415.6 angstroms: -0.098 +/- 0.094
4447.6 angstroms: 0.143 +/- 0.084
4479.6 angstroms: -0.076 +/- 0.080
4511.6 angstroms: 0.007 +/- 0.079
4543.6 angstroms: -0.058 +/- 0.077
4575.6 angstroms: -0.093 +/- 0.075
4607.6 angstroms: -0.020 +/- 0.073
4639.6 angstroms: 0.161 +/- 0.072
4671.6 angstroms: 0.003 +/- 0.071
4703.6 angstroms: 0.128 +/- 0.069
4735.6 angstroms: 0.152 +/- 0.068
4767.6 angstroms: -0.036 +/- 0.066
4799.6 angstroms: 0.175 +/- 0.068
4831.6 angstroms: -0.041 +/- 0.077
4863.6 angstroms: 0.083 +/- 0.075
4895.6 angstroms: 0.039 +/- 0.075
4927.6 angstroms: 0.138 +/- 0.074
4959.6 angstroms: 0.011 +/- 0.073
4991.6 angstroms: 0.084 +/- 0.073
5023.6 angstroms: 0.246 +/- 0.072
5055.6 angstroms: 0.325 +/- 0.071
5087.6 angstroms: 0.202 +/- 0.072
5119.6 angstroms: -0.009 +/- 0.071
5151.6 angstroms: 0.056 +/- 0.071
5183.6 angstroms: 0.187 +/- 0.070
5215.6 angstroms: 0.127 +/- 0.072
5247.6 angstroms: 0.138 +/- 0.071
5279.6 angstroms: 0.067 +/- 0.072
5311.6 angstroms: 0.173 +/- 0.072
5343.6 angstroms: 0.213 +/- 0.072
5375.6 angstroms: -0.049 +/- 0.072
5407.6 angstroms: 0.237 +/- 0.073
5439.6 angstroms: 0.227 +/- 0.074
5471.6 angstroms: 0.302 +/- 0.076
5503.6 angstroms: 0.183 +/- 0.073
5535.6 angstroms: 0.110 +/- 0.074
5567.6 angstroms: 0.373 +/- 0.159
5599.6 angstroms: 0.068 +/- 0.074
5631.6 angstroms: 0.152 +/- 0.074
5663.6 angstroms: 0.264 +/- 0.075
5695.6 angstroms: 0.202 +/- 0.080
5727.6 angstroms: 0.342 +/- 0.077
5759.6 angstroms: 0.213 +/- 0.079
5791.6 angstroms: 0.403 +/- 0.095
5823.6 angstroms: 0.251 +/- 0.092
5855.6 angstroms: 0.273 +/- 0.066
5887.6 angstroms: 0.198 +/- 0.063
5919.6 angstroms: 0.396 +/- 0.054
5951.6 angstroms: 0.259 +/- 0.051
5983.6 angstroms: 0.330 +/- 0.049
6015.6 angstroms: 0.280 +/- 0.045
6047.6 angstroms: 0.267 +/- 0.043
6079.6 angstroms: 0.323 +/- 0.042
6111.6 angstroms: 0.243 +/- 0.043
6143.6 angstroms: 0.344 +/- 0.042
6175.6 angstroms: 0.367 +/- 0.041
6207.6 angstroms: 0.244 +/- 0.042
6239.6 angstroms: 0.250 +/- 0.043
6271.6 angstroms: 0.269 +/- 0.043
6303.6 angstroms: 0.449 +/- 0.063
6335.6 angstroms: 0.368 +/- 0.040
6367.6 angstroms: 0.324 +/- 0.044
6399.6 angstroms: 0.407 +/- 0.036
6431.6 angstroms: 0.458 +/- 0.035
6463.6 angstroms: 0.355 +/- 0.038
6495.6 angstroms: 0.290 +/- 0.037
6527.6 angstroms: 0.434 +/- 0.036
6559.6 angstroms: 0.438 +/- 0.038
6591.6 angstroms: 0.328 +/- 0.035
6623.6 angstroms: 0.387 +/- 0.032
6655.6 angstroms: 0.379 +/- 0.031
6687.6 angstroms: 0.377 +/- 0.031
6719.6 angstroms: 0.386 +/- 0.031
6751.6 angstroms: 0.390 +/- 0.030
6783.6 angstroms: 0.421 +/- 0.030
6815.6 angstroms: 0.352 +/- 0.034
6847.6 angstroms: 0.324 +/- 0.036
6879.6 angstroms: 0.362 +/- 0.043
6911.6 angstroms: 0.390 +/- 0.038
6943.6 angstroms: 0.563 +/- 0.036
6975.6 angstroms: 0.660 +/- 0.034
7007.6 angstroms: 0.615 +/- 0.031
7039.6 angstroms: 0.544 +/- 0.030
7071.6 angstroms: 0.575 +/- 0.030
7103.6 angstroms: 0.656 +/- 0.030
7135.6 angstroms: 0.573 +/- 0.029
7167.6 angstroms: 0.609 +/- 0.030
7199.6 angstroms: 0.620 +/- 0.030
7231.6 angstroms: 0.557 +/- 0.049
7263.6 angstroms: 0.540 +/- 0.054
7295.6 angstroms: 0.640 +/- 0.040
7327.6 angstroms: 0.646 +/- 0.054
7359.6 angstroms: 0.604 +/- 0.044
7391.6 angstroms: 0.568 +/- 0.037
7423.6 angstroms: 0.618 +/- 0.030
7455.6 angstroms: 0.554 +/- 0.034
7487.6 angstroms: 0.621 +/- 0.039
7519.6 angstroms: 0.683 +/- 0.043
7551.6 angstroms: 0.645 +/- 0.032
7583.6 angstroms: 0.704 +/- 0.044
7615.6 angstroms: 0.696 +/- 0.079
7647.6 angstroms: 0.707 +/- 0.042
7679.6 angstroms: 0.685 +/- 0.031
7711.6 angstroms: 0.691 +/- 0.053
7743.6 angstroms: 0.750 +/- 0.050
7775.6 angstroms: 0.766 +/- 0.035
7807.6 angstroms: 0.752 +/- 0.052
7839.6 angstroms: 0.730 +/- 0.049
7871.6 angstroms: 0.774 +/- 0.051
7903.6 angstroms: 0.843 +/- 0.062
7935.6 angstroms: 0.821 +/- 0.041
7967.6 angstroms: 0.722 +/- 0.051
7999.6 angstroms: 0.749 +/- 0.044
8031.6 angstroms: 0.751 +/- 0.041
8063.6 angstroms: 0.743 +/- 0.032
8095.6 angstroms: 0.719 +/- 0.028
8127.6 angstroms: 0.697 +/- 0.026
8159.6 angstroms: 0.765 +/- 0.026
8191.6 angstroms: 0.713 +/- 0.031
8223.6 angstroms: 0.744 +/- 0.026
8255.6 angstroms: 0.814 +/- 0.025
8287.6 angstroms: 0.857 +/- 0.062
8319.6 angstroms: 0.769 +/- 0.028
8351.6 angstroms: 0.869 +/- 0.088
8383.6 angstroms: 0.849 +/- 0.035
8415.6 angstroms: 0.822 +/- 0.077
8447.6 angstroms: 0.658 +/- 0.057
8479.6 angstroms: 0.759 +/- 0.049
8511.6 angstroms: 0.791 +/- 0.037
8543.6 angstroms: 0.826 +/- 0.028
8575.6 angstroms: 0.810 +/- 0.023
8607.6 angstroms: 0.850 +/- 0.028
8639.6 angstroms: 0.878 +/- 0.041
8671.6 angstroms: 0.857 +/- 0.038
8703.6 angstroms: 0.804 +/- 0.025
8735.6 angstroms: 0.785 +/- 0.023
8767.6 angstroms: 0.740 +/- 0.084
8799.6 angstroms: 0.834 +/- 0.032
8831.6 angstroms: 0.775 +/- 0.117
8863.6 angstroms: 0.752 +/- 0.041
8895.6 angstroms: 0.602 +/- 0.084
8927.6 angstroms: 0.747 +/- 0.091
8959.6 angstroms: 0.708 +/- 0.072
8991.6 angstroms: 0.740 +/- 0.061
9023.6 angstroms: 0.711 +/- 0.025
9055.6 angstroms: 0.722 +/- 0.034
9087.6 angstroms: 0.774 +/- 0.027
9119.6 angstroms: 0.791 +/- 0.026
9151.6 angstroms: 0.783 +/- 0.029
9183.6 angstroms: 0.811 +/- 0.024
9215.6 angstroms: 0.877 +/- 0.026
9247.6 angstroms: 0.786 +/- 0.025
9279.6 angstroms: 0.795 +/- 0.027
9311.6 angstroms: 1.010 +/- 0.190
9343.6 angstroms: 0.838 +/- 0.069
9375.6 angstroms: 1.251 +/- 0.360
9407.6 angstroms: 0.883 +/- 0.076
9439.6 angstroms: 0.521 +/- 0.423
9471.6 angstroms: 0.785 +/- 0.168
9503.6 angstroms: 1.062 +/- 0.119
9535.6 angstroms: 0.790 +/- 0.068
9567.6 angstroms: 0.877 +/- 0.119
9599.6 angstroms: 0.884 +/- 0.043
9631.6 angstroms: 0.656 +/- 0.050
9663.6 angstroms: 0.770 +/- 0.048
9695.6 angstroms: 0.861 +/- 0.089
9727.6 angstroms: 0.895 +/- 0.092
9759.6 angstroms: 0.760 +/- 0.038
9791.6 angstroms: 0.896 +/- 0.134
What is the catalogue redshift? 0.74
